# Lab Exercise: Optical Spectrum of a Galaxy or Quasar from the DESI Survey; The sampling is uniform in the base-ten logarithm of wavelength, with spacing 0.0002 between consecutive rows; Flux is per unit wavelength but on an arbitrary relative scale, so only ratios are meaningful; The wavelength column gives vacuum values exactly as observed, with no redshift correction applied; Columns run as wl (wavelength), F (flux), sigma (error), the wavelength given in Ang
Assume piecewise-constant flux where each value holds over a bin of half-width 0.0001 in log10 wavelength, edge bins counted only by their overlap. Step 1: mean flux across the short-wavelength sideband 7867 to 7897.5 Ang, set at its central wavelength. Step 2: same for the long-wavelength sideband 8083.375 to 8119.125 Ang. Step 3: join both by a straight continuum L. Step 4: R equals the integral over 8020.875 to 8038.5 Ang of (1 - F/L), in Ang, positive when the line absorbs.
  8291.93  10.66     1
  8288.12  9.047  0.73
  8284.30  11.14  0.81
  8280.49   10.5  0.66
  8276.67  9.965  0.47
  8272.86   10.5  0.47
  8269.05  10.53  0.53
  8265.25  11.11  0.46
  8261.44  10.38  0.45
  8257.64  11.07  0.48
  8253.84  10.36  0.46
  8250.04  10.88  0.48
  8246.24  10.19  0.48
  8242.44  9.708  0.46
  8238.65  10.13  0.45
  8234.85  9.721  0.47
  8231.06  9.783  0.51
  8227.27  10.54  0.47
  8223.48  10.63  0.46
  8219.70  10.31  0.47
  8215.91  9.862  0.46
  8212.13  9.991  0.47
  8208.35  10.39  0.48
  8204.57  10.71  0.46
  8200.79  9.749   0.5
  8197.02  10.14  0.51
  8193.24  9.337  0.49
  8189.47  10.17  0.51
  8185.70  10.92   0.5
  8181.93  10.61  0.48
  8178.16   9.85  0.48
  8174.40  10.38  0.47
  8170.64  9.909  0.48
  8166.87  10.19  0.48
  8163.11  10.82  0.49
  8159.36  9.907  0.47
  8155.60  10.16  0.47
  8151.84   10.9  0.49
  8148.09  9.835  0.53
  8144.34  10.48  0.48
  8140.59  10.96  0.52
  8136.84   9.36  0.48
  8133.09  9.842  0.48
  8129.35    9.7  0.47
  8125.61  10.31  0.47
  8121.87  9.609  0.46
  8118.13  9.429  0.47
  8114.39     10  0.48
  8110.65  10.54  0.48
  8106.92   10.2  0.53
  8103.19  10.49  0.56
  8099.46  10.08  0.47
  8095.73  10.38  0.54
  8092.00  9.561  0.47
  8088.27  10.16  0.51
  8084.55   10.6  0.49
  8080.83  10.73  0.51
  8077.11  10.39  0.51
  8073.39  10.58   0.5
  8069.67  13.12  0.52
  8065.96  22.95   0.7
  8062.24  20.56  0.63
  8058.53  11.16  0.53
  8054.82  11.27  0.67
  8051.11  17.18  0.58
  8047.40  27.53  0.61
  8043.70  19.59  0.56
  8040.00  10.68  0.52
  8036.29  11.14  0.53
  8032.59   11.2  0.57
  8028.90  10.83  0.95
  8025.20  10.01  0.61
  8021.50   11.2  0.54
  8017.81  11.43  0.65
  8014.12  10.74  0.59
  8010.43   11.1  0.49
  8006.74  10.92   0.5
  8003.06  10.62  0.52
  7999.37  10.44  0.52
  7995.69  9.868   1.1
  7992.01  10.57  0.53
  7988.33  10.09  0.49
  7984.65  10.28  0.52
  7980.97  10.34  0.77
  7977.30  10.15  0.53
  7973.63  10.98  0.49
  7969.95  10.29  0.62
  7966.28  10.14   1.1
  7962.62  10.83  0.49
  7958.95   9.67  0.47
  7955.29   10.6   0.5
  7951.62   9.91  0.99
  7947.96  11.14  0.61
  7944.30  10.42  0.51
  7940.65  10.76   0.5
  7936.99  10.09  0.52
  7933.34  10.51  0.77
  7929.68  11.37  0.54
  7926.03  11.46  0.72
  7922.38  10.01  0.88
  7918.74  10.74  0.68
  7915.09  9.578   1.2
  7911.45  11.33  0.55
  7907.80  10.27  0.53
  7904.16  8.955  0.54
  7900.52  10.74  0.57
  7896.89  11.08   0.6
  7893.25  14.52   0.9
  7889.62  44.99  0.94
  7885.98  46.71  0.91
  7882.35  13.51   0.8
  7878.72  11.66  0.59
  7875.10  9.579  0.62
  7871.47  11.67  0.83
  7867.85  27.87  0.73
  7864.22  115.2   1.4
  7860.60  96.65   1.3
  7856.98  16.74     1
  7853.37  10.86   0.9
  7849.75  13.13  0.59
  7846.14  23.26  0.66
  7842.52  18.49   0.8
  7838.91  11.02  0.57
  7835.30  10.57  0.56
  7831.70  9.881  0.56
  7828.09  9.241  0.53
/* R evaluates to 3.8 Ang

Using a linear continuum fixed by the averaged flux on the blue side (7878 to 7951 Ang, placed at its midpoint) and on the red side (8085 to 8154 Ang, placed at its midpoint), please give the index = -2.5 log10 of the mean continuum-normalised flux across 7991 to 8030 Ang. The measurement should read 0.16 mag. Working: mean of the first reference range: 14.4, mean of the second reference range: 10.1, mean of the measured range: 10.7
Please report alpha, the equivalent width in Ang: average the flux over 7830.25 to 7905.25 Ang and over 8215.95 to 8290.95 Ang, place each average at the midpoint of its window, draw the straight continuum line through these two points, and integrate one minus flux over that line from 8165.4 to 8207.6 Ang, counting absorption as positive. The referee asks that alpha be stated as 9.14 Ang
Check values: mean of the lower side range 25.8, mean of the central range 10.2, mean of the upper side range 10.3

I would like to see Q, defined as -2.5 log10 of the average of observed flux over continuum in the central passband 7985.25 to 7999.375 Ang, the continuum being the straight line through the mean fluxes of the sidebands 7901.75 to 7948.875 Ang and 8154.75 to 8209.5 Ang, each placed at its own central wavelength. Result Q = 0.02 mag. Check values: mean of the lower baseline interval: 10.5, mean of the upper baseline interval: 10.2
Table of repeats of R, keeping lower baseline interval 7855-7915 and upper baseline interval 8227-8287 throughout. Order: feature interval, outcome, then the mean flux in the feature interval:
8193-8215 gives 4.79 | 10.1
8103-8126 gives 9.59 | 10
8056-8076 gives 4.32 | 15.3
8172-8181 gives 2.58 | 10.2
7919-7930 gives 6.46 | 10.9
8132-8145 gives 4.78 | 10.1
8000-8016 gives 8.24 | 10.8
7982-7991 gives 5.05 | 10.2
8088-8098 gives 4.51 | 10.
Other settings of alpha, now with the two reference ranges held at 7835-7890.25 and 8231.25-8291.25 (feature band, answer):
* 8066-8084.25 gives 6.9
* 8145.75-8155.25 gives 3.3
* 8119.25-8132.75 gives 5.7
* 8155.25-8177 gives 7.0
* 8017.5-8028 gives 5.4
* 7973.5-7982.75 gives 5.3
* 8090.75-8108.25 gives 7.9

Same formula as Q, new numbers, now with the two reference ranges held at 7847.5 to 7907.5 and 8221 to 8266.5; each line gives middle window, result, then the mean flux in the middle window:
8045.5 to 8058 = 0.117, 17.9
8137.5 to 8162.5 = 0.402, 10.3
